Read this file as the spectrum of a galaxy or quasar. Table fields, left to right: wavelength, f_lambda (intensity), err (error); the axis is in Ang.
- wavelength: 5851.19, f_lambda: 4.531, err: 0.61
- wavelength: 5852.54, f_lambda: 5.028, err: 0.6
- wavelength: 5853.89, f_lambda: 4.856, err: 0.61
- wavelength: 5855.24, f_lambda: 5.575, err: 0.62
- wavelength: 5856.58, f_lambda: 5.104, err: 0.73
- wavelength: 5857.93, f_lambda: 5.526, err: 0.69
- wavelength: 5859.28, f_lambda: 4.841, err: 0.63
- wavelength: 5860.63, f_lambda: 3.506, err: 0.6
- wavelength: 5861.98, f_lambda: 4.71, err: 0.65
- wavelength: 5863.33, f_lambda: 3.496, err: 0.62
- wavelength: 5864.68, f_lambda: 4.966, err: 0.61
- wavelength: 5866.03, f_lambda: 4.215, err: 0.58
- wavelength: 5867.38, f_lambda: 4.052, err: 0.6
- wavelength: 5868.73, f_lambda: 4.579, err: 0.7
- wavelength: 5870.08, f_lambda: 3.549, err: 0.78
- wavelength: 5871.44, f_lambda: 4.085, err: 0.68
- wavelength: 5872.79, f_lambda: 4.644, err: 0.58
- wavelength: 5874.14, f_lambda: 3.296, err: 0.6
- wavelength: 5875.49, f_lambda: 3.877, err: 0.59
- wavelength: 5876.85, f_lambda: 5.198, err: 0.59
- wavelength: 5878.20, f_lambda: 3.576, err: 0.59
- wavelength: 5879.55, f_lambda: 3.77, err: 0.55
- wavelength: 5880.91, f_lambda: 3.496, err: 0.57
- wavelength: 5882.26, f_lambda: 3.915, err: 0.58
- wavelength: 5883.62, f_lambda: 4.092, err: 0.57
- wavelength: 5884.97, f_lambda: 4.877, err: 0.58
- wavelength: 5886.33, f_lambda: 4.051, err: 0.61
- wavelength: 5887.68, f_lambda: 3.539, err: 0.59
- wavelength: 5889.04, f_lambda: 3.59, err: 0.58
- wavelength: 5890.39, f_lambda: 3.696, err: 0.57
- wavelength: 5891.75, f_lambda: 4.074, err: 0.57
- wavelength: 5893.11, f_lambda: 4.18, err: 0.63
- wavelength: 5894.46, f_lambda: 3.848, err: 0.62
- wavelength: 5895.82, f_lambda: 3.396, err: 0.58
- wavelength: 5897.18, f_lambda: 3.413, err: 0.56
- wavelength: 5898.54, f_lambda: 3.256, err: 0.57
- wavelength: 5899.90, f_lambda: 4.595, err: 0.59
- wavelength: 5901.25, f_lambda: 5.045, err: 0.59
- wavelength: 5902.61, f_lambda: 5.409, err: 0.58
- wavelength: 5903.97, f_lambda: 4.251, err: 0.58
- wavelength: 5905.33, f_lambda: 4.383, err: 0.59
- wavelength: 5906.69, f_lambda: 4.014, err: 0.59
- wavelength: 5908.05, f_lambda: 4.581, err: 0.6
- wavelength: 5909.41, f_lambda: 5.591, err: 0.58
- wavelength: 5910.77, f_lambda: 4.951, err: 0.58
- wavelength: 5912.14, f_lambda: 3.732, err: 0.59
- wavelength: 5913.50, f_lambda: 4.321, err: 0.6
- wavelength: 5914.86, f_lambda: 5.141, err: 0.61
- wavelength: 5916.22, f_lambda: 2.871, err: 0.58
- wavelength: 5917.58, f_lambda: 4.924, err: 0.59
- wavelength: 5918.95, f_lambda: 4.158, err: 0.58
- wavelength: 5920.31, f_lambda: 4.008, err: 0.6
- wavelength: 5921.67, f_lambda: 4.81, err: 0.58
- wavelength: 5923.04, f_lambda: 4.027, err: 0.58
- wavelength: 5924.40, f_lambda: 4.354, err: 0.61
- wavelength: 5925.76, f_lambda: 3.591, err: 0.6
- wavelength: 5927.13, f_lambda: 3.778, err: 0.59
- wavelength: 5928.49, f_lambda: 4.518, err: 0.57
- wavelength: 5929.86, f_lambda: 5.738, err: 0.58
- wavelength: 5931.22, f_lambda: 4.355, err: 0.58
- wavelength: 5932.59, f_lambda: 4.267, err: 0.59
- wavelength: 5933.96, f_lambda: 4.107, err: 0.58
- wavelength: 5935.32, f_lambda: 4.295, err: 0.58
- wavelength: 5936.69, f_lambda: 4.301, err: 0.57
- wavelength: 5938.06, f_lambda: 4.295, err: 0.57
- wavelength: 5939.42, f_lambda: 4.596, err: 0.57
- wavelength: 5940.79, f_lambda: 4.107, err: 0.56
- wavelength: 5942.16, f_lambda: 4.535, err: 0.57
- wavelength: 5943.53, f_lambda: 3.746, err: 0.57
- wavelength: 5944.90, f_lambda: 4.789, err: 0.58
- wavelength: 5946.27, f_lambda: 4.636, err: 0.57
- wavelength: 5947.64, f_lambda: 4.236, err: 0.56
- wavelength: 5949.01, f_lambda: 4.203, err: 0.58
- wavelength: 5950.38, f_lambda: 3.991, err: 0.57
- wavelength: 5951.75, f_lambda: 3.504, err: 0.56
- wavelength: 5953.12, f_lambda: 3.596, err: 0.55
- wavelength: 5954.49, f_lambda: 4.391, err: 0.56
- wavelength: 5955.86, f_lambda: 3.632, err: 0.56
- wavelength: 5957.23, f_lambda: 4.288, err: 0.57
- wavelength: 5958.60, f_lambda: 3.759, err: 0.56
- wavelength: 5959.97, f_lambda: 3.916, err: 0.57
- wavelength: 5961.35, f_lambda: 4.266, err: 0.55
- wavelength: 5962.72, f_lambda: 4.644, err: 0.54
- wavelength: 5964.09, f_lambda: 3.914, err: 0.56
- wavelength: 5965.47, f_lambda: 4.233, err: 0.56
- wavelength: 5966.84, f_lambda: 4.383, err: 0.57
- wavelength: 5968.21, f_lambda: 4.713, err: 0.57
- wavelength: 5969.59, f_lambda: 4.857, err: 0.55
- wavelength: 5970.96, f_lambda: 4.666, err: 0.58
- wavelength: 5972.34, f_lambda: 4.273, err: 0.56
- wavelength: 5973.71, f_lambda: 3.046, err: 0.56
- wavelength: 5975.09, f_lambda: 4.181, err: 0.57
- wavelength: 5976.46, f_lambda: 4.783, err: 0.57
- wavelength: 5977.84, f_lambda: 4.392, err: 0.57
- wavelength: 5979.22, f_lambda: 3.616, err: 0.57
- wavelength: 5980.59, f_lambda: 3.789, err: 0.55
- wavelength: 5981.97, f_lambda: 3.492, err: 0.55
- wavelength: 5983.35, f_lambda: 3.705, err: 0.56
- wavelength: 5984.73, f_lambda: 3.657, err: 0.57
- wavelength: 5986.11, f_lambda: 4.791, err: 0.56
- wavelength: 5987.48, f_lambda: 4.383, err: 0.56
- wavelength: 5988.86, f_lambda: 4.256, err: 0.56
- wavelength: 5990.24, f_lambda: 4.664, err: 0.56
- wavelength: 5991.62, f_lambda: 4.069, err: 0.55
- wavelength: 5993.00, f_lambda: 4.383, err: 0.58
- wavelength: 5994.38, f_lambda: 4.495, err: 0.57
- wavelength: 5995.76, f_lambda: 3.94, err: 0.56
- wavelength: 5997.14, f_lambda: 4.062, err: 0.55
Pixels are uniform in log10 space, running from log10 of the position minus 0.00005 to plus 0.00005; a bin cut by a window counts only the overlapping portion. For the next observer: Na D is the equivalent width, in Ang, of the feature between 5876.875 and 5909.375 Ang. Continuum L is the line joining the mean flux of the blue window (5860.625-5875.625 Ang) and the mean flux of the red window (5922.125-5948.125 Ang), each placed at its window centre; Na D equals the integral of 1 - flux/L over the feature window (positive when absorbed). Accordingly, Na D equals 0.8 Ang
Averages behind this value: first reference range 4.12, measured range 4.1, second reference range 4.33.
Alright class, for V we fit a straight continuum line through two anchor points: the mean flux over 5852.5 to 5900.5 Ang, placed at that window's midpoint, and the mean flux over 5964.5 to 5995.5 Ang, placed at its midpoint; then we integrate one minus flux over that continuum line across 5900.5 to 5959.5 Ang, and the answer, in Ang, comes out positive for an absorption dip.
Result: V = -1.8 Ang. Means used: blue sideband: 4.17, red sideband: 4.21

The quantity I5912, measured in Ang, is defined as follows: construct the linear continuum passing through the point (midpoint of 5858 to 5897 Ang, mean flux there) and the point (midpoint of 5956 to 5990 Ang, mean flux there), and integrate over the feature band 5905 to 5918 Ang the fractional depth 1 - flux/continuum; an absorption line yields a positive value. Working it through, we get -1.1 Ang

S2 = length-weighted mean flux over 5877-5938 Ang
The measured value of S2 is 4.21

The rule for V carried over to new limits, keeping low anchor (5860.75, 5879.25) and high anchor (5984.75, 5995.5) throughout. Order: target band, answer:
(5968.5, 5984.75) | 1.0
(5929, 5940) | -0.6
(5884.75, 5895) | 0.6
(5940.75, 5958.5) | 0.7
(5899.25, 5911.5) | -1.6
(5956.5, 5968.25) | 0.3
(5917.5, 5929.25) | 0.1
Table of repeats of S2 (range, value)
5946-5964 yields 4.06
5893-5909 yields 4.22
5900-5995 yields 4.28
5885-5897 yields 3.84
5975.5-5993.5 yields 4.15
